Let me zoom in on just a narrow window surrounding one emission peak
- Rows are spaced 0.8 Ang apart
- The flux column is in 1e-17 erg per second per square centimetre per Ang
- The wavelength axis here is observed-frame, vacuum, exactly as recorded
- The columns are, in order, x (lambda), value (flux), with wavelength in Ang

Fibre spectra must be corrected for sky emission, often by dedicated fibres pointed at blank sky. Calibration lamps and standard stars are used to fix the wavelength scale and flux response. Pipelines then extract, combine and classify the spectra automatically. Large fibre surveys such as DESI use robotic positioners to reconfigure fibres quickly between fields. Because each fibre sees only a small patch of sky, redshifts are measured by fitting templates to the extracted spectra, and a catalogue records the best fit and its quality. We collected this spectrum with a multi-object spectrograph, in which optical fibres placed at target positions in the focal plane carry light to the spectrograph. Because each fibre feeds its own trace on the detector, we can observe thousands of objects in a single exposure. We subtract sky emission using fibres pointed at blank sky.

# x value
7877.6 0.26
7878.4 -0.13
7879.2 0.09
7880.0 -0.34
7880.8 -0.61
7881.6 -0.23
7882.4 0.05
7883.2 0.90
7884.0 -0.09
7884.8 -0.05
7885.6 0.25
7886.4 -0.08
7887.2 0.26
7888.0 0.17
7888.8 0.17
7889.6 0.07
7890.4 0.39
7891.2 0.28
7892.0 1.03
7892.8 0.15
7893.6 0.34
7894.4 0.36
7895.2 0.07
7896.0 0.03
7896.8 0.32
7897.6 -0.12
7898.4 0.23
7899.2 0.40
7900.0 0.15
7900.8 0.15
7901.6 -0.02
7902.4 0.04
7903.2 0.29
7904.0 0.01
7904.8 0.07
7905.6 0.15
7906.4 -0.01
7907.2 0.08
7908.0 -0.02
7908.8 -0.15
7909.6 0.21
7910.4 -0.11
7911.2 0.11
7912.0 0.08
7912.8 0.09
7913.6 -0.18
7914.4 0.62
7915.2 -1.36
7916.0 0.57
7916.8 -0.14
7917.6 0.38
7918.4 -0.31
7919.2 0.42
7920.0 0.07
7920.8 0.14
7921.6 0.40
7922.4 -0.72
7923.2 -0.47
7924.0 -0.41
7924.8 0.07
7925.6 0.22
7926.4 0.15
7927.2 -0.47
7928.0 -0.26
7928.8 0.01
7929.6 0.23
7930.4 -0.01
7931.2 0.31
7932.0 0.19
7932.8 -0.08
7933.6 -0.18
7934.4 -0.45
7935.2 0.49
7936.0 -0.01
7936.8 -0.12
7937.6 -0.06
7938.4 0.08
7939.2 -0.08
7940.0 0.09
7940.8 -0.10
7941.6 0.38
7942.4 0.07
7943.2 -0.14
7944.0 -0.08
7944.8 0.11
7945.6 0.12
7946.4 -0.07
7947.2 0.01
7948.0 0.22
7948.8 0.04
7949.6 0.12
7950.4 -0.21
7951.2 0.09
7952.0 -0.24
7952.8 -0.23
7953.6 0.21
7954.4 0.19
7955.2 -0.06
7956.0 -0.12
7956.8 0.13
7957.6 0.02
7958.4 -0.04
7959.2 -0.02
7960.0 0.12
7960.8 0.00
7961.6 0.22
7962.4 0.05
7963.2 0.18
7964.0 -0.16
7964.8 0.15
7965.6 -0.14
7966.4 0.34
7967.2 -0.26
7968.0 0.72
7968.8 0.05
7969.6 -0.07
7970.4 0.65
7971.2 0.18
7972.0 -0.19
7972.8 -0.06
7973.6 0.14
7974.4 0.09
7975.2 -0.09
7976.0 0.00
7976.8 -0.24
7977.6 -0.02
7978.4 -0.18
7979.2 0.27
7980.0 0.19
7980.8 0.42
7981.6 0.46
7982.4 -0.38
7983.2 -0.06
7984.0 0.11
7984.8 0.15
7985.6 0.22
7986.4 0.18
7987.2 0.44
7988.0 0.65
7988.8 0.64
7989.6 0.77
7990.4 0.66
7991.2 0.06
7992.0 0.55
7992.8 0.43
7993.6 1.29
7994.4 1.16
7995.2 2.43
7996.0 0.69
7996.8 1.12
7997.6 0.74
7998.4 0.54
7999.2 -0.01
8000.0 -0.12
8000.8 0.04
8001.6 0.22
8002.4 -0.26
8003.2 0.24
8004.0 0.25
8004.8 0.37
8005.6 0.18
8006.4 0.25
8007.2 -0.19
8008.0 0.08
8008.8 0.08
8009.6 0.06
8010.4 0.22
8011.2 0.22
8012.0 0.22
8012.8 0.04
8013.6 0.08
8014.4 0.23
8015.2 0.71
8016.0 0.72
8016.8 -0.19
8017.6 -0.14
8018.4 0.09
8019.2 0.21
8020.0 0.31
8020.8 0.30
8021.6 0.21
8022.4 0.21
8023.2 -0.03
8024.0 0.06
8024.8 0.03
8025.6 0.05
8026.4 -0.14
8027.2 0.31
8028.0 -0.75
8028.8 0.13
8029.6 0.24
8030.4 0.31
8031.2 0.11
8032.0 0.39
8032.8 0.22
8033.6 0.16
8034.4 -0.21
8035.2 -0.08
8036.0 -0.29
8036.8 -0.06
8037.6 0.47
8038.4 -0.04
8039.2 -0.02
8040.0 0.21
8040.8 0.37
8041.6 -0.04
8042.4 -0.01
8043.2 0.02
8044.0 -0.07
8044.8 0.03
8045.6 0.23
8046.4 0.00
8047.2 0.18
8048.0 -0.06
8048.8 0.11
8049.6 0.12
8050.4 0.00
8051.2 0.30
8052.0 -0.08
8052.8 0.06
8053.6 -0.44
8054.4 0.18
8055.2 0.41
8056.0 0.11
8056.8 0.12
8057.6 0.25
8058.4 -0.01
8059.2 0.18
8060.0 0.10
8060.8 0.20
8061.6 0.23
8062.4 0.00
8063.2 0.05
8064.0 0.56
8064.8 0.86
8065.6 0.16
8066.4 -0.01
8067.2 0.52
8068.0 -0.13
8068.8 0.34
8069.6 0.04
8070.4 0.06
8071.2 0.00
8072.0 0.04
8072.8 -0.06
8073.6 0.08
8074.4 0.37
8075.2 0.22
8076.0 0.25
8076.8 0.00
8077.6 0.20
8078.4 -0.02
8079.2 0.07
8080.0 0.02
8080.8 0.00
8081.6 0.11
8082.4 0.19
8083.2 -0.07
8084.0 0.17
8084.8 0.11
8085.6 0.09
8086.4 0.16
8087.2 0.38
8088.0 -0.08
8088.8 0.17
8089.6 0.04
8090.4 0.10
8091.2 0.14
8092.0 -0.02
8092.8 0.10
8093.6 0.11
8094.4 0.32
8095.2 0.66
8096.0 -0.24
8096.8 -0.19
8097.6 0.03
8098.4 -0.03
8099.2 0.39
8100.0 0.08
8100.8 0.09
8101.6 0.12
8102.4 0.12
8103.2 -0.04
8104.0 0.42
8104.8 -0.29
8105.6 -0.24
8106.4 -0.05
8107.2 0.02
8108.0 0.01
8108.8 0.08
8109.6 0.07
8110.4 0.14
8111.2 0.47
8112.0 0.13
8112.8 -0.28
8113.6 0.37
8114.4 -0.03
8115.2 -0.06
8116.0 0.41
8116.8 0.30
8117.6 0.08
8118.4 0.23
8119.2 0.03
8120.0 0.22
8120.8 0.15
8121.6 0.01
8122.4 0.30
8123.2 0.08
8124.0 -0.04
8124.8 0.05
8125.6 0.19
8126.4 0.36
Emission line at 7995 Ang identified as [O II] 3727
